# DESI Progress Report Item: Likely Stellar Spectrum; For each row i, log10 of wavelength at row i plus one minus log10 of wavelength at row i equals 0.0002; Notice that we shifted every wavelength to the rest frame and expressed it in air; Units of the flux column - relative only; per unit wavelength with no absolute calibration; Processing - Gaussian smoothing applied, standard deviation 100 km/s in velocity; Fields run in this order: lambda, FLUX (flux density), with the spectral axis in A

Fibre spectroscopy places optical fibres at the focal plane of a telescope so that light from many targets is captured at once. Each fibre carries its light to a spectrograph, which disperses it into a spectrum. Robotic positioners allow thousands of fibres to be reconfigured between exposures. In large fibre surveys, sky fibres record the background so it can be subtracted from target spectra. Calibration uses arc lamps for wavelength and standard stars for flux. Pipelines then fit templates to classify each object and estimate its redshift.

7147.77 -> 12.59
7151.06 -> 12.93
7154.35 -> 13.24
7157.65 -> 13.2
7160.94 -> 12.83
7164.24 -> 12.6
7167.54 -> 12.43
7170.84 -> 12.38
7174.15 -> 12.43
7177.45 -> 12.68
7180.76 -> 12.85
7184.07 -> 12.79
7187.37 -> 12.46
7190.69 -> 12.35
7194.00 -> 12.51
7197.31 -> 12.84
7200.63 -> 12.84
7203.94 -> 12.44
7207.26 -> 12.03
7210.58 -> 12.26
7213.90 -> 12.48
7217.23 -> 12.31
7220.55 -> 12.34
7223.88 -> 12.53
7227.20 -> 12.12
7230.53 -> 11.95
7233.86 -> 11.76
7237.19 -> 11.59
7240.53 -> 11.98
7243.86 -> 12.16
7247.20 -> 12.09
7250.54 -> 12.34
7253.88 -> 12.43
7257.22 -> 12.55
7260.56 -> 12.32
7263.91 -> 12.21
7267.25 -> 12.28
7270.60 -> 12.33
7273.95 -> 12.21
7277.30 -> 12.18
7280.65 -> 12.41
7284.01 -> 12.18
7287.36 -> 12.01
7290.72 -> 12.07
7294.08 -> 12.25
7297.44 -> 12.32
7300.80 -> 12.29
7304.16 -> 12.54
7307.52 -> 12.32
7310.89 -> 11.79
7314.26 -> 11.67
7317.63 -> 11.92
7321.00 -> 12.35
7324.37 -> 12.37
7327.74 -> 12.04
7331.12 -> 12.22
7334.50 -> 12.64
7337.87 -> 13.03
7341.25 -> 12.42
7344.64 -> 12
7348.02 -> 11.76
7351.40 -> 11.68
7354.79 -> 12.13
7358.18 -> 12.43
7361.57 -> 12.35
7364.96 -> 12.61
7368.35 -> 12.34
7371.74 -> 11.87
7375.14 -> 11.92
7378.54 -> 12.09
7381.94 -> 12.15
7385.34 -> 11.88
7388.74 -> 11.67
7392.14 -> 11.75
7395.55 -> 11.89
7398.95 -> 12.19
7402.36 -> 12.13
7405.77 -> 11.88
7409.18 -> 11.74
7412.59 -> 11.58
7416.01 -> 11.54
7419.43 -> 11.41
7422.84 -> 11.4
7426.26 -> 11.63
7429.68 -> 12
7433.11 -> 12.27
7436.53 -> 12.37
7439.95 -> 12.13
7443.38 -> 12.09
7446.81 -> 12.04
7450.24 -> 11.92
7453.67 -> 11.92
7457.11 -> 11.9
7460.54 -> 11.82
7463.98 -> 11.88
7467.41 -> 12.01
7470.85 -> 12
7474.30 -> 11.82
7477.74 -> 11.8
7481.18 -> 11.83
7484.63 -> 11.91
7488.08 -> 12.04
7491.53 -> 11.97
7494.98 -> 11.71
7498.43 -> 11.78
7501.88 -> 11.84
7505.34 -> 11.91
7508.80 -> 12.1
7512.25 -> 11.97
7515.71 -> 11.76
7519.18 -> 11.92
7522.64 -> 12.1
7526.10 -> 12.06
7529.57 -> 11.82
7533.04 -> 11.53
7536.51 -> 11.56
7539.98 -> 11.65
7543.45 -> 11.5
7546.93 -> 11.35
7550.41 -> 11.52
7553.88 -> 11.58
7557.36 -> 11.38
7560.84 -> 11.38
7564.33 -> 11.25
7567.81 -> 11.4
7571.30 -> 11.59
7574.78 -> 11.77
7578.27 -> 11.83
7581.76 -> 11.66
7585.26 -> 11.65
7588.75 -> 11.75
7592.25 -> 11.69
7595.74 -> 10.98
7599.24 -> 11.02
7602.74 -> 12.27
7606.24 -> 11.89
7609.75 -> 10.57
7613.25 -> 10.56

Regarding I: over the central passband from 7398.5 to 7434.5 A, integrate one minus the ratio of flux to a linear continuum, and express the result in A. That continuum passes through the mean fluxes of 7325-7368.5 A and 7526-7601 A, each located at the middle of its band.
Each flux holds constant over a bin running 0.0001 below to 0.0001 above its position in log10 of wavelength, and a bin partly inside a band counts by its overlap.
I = 0.8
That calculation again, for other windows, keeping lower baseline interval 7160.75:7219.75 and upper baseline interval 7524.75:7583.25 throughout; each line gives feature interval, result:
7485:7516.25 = -0.5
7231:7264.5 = 0.6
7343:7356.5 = 0.2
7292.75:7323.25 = 0.1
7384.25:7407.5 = 0.1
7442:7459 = -0.2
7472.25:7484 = -0.1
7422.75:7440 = -0.2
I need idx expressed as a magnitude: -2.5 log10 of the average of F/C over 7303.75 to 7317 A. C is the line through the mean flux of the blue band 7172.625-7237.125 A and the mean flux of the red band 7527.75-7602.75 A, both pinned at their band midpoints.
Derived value 0.01 mag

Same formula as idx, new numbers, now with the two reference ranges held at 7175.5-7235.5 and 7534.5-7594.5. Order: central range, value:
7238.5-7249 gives 0.024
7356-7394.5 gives -0.007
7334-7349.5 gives -0.024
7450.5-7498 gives -0.011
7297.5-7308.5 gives -0.018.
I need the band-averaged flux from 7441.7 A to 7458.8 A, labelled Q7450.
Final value 12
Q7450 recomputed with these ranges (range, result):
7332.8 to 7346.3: 12.5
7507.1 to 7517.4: 12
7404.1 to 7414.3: 11.7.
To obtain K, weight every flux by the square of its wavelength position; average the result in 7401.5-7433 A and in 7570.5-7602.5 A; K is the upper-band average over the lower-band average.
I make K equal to 1.03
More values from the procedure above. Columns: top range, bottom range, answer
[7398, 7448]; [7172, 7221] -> 1.01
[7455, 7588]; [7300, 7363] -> 1.01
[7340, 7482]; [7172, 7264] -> 1.02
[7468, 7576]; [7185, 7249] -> 1.04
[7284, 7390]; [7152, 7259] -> 1.01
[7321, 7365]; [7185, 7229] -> 1.03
